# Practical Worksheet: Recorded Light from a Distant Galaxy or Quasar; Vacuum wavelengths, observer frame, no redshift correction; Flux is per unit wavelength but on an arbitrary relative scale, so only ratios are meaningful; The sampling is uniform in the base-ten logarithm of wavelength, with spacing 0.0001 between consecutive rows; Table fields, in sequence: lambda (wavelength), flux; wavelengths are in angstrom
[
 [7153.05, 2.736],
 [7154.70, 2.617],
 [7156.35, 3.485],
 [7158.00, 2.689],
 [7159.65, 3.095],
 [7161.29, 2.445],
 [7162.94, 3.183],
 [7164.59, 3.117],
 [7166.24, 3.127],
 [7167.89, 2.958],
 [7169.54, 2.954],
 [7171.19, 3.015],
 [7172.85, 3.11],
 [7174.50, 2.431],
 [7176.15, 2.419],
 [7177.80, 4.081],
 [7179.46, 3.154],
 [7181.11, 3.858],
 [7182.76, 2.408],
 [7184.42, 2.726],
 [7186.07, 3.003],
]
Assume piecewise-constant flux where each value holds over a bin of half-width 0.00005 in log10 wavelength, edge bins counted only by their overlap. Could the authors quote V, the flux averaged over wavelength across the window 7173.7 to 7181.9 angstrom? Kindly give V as 3.19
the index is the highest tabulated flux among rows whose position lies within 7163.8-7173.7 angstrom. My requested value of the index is 3.127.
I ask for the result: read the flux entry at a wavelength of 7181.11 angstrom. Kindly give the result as 3.858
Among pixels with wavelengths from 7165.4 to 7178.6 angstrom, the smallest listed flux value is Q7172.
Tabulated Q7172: 2.419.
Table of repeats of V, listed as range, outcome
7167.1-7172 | 2.98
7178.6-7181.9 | 3.5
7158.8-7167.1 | 2.99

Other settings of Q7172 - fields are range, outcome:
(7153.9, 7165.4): 2.445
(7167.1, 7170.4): 2.954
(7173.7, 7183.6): 2.408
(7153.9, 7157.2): 2.617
